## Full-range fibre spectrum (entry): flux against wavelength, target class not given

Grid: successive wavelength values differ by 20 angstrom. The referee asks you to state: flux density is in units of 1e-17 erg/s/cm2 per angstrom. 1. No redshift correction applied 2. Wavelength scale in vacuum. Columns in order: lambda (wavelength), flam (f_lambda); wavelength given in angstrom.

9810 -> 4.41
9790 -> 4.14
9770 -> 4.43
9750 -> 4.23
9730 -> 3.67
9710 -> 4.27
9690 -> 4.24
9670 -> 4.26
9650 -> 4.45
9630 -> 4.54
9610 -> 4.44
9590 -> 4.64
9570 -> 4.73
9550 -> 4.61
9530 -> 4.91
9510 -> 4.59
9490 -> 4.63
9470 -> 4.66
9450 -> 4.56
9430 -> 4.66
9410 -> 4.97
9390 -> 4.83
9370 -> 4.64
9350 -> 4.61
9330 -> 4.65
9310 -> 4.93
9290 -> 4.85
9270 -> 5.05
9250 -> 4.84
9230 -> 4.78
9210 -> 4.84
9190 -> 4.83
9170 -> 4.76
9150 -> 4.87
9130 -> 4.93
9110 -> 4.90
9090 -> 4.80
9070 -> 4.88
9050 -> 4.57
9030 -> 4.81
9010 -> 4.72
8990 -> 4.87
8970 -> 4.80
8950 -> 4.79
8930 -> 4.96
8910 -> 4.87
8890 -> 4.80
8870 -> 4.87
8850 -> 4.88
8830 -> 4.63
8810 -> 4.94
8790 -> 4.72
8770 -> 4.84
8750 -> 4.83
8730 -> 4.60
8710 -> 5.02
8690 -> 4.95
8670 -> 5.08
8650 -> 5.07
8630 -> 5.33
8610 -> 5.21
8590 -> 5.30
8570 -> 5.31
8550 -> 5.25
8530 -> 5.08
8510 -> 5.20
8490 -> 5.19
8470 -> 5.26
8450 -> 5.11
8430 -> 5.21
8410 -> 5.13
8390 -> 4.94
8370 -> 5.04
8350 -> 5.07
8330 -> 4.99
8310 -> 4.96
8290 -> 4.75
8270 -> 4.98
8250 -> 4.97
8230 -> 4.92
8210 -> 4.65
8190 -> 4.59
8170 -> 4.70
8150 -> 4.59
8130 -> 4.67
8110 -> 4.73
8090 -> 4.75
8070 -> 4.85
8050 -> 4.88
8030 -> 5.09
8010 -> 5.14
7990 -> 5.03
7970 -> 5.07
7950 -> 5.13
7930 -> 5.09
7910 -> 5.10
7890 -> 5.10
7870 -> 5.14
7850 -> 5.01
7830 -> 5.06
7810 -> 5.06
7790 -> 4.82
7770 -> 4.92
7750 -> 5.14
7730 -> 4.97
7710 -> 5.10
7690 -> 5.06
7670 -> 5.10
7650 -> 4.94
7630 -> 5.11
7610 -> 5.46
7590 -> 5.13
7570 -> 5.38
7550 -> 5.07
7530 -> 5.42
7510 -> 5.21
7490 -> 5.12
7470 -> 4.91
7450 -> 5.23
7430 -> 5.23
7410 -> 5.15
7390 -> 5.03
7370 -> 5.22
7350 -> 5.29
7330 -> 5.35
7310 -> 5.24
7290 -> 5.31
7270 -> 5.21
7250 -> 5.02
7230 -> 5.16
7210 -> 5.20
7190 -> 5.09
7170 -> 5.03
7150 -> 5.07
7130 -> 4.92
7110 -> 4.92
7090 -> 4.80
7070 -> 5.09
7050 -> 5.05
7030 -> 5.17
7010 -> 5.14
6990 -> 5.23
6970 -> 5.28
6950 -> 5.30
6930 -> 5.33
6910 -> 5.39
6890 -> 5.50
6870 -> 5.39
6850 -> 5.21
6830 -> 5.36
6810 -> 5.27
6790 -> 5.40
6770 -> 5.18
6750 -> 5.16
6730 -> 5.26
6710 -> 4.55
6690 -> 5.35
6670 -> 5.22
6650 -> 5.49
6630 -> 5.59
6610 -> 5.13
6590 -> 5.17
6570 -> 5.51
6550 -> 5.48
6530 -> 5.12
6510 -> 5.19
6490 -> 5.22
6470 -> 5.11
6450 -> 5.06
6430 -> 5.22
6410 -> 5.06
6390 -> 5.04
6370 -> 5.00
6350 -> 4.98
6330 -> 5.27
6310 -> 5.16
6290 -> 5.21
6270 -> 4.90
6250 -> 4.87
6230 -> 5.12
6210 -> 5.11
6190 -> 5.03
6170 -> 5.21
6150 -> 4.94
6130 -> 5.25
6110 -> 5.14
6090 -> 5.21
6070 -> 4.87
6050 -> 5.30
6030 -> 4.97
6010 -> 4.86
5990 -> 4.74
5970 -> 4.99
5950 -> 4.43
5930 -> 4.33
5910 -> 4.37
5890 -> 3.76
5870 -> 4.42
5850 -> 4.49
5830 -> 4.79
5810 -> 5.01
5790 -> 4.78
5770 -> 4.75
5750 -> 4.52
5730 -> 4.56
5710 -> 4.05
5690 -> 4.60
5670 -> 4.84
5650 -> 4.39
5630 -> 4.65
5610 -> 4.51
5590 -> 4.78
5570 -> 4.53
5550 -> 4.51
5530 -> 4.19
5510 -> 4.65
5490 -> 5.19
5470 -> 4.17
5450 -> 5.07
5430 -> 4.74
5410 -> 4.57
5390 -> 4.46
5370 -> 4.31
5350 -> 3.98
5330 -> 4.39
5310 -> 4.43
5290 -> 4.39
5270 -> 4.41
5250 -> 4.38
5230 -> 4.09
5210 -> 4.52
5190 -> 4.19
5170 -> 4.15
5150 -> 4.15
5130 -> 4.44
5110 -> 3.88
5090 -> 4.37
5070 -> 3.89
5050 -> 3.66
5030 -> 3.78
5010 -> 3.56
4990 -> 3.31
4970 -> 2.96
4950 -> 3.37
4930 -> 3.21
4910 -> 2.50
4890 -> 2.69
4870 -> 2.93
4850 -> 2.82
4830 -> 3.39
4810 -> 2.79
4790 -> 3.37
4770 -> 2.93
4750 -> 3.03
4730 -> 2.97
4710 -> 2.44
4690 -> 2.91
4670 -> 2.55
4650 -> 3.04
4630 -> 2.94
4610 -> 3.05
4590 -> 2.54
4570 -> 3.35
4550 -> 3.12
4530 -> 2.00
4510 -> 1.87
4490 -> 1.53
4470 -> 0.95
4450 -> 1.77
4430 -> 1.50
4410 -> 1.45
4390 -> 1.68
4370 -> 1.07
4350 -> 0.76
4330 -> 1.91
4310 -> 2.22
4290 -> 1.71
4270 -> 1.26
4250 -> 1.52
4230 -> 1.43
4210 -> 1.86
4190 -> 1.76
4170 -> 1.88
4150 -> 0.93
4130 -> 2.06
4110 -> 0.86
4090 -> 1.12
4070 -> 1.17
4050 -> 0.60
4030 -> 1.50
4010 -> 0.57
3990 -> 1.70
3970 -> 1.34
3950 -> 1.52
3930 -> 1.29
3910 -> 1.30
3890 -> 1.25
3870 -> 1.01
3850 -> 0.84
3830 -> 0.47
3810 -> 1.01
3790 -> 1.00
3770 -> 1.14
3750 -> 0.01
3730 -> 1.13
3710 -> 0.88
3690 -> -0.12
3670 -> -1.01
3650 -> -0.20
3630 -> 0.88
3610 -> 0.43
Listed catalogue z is 0.138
